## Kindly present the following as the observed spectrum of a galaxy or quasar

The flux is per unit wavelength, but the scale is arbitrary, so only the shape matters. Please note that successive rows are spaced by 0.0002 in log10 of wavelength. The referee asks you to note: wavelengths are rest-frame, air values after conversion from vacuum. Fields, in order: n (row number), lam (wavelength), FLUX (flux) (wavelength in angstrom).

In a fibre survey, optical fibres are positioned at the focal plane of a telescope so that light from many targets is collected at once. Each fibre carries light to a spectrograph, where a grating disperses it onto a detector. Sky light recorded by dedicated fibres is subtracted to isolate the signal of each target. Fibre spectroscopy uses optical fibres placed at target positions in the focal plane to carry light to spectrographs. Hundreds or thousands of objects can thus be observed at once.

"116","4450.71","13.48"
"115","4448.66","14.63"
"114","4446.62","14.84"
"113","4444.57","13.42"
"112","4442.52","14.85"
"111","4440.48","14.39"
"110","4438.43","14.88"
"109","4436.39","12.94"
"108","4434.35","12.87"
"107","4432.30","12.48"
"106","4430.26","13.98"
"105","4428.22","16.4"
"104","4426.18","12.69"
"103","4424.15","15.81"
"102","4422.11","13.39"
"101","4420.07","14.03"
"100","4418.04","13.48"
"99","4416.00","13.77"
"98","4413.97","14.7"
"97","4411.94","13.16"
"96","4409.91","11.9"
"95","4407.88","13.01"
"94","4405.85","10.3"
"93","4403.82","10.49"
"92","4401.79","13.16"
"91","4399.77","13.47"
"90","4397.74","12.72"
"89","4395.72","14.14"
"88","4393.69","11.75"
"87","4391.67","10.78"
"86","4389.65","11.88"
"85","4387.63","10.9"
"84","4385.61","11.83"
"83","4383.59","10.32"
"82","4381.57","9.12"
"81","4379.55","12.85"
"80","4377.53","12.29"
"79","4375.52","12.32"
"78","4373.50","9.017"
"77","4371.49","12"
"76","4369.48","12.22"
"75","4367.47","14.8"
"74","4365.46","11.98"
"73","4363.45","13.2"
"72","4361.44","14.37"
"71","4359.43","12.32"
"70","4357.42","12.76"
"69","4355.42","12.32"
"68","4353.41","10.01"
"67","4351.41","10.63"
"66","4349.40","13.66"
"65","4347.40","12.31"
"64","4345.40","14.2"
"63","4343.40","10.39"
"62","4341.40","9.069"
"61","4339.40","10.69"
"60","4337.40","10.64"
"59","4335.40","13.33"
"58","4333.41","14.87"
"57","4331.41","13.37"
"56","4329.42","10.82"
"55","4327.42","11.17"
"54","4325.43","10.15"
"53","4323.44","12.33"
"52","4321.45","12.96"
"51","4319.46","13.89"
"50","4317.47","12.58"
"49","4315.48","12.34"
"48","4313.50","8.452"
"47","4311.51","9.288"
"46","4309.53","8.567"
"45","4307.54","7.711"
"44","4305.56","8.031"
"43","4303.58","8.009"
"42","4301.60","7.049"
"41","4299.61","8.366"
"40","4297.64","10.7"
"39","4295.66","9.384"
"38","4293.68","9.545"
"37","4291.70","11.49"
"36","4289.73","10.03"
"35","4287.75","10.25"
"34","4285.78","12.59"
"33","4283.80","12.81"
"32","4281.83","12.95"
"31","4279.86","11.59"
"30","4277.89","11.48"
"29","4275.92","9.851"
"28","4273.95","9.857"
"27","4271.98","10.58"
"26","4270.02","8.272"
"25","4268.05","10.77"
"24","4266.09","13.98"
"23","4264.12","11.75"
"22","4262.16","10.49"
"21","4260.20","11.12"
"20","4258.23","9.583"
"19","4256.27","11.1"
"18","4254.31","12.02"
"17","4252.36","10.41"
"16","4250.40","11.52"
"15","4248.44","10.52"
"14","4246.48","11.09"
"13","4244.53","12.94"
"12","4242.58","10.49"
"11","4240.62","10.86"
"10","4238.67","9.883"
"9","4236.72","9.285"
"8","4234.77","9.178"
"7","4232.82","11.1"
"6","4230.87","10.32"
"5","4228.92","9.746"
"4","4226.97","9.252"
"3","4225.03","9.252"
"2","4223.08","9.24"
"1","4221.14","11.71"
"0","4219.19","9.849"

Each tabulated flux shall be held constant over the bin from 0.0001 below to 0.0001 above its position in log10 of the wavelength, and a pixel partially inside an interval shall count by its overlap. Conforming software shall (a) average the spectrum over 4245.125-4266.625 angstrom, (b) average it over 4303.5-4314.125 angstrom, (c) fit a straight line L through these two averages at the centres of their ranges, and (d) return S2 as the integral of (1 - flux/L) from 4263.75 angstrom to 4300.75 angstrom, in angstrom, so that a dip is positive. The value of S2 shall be -3.92 angstrom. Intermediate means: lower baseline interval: 11.2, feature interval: 10.8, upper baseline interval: 8.37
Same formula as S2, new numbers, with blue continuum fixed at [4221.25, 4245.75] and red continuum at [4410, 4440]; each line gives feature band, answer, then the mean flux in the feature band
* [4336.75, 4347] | 1.0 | 11.1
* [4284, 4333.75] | 4.7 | 10.5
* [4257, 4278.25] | 0.3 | 10.7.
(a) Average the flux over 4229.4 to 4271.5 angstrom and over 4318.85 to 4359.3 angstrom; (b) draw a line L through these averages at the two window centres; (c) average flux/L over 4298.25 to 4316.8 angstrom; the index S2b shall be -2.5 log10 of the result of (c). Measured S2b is 0.30 mag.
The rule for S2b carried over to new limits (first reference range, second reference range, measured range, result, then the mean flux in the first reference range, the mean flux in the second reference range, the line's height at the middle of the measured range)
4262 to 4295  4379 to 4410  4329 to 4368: -0.07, 11.1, 11.8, 11.5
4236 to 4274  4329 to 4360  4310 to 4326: 0.02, 10.9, 12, 11.6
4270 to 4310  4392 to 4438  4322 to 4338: -0.10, 10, 13.2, 11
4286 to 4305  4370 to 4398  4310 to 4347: -0.14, 9.52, 11.5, 10.3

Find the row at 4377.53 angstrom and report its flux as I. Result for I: 12.29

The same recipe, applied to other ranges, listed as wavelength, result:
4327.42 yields 11.17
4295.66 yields 9.384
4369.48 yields 12.22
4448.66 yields 14.63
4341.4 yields 9.069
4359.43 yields 12.32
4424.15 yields 15.81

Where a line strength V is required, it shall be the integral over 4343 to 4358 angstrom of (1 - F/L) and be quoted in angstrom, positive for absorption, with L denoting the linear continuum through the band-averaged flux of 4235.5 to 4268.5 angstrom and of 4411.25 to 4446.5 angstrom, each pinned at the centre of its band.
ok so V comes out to 0.7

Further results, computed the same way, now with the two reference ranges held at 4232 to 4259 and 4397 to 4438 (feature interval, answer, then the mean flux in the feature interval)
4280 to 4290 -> -0.5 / 11.8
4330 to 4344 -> 0.3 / 11.8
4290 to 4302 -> 2.0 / 9.57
